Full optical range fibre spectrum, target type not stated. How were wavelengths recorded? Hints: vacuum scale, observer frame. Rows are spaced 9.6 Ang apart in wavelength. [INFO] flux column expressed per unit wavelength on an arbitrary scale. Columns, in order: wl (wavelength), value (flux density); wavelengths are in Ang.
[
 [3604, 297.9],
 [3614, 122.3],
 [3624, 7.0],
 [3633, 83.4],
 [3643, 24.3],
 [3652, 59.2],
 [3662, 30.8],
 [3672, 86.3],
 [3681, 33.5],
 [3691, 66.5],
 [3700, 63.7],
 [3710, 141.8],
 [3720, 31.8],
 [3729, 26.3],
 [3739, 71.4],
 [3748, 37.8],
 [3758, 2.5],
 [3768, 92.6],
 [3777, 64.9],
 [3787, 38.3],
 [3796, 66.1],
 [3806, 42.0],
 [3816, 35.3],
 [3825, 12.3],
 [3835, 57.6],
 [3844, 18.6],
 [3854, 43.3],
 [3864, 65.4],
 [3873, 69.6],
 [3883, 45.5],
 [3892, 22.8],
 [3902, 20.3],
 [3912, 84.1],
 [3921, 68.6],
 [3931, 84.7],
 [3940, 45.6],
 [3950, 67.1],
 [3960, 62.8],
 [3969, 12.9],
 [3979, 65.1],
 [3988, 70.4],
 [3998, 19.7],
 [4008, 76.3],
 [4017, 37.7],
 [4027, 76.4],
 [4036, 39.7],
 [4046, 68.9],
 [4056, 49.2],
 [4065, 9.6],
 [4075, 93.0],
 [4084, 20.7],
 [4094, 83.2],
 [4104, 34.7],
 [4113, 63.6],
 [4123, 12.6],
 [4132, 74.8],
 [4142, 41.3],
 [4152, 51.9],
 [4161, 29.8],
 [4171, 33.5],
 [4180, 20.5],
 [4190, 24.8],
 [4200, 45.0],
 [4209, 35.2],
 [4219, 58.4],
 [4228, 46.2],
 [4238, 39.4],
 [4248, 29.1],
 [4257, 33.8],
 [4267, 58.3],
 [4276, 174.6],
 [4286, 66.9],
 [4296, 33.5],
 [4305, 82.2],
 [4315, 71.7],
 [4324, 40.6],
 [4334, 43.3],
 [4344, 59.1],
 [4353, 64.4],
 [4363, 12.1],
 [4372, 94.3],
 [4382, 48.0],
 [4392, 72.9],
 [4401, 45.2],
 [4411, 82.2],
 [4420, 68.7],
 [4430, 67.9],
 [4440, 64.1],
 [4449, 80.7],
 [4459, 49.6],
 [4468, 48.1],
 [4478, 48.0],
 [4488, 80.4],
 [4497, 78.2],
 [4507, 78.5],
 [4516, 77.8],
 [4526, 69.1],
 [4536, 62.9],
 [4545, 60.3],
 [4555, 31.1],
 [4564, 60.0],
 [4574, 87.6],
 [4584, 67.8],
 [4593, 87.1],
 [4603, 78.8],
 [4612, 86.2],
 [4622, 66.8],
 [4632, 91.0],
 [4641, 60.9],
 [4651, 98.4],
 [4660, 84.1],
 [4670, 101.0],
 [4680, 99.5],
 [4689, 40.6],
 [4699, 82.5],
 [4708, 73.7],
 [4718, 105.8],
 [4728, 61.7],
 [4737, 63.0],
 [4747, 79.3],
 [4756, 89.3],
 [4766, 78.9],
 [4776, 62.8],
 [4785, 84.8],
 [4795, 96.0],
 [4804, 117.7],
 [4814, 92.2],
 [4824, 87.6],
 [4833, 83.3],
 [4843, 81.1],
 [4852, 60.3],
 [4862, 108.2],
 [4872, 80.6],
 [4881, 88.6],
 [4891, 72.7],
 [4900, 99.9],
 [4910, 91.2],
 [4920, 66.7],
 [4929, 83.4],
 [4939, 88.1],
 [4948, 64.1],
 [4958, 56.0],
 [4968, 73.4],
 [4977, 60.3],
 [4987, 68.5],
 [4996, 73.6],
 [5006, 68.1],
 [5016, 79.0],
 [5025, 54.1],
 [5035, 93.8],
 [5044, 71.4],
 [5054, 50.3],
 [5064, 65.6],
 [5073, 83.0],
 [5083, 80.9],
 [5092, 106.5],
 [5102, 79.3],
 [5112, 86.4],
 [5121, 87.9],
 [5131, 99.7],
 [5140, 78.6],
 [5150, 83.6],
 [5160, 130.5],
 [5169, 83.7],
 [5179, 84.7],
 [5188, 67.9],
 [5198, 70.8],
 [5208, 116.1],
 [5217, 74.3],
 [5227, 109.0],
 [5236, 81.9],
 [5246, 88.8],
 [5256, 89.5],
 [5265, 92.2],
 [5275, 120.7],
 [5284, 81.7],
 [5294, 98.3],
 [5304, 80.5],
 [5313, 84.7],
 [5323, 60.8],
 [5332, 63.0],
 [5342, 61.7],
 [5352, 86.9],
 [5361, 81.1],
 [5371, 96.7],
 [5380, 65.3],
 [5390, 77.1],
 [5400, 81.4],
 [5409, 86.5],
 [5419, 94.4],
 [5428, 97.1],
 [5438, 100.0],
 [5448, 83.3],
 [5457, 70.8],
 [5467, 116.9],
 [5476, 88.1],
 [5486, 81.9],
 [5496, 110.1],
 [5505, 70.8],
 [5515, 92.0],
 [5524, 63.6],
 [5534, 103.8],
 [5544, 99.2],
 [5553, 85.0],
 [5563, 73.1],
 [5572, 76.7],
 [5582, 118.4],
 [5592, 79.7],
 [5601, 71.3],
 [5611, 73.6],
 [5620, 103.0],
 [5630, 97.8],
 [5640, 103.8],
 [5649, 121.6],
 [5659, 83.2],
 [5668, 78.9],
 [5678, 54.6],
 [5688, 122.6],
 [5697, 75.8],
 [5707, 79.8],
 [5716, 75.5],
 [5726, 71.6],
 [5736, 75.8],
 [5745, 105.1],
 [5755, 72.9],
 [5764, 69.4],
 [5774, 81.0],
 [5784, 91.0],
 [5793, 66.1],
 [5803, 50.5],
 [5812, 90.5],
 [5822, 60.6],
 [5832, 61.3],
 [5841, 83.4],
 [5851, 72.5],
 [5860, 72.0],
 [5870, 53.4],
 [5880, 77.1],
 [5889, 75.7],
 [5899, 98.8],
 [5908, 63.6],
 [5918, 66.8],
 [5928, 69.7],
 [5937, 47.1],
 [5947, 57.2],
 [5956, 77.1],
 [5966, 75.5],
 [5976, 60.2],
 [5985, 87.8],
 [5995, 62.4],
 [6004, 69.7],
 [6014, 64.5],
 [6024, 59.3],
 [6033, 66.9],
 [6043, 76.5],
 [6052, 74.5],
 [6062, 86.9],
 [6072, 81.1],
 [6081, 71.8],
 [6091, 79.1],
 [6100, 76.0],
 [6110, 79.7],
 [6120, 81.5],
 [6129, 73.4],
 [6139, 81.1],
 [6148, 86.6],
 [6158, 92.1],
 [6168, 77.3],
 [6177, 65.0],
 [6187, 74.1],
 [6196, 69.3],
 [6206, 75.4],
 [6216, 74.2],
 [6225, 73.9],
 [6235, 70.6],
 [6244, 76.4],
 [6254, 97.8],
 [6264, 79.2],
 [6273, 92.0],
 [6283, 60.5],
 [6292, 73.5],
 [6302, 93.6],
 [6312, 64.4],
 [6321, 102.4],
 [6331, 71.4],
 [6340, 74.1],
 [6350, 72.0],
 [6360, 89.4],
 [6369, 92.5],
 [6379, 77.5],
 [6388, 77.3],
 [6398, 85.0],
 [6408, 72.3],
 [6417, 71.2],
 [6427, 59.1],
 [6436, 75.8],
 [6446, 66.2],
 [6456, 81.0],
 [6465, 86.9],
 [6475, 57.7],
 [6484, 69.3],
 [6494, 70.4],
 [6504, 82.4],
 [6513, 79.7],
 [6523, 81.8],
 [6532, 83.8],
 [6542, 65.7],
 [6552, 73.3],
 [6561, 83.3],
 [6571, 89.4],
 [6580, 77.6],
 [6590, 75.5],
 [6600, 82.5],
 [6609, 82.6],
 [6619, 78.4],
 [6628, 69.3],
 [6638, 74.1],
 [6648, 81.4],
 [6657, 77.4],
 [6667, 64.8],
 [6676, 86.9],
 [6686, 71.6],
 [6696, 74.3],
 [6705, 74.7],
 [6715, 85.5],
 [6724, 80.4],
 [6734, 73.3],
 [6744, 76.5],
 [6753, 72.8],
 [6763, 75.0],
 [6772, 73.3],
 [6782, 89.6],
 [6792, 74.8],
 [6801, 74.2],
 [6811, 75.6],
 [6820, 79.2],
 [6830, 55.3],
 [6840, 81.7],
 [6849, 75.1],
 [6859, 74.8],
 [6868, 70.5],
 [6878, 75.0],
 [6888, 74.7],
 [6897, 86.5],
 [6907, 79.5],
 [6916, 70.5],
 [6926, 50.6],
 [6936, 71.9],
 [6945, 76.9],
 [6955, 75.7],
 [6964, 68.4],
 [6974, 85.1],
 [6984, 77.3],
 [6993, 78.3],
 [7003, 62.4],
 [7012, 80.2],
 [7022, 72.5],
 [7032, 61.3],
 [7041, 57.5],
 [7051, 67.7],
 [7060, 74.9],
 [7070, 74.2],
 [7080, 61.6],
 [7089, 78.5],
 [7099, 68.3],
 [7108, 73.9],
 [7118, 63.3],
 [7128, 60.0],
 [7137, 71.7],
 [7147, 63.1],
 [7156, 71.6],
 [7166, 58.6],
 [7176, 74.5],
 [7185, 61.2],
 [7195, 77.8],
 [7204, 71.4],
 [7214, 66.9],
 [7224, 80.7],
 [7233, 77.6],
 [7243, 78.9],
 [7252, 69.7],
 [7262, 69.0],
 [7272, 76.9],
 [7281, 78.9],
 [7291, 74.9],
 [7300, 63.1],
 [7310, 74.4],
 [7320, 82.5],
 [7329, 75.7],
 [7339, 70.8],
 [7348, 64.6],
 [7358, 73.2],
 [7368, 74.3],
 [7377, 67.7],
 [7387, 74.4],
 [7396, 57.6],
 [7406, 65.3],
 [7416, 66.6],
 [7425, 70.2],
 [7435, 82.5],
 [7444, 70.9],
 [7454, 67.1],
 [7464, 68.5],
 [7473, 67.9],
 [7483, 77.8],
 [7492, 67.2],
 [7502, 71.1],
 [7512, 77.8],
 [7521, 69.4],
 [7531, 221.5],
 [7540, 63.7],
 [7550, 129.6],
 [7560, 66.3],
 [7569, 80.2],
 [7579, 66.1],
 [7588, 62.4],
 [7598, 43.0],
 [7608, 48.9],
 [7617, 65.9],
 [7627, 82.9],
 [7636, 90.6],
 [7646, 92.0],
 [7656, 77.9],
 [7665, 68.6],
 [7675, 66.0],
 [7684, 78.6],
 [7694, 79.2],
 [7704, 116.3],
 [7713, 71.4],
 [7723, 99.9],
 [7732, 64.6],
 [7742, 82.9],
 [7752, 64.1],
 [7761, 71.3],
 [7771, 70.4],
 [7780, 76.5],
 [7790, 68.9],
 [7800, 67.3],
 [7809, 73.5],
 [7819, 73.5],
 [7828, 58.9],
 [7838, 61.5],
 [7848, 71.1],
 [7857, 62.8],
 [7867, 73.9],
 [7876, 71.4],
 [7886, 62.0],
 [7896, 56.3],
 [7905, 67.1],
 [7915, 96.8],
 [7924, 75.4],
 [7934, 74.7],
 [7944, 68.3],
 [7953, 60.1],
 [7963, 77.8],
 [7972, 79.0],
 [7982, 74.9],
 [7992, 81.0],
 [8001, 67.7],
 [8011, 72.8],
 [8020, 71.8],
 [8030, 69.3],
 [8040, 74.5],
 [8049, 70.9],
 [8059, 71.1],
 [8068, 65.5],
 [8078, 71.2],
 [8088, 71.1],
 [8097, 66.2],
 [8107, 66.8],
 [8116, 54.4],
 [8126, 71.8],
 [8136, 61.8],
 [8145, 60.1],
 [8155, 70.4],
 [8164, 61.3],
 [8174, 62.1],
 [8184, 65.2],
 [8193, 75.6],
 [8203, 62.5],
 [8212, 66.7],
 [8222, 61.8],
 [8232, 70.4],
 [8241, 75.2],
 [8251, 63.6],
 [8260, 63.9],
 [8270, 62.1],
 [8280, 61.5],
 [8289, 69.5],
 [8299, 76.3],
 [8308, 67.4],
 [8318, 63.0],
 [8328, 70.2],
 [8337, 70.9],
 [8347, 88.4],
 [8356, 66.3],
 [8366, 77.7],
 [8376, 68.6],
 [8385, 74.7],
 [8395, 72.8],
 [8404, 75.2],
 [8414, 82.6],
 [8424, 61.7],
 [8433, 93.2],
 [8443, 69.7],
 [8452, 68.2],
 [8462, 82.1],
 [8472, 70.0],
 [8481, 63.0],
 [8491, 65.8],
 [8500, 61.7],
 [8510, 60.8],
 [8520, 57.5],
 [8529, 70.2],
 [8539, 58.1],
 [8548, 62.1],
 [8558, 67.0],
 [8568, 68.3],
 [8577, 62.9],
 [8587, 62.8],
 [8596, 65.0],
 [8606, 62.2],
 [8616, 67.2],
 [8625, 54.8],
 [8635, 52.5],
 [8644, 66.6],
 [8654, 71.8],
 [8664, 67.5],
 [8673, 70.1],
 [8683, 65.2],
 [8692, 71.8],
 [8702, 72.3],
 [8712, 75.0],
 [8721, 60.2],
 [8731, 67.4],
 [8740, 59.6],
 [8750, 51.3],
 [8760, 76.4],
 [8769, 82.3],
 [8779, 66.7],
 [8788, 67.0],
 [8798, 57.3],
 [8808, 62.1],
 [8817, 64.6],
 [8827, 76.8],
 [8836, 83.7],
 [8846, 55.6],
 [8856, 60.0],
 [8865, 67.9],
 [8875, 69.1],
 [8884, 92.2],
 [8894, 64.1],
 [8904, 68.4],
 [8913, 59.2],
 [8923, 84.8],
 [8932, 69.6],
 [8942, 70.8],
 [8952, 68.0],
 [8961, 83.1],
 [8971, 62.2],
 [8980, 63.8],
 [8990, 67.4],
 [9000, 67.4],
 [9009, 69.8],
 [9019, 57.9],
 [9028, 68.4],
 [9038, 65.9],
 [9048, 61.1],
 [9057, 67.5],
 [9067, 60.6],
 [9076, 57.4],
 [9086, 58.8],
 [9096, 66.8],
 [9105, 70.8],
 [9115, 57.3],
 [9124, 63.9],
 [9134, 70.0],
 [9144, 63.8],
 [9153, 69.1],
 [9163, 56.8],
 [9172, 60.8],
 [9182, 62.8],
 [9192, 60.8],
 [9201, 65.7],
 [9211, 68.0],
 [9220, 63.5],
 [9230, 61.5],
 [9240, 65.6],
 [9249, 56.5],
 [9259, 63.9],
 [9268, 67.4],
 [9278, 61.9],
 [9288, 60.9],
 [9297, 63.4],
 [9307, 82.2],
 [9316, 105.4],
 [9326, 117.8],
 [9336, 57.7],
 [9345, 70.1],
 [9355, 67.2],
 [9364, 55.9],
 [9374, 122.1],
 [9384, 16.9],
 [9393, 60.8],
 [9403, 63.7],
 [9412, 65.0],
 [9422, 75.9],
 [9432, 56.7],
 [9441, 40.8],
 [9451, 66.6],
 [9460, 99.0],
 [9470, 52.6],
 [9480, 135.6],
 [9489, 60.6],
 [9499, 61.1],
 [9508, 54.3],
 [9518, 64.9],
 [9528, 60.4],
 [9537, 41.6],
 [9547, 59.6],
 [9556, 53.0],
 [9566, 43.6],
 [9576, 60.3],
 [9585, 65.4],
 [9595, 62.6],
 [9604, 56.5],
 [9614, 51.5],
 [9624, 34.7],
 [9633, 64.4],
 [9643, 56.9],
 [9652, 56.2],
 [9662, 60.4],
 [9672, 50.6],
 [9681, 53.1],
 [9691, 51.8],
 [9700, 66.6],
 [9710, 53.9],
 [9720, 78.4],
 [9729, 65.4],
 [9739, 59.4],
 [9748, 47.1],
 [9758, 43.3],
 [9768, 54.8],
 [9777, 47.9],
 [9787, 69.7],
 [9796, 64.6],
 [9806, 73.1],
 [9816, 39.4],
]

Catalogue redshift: 0.147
